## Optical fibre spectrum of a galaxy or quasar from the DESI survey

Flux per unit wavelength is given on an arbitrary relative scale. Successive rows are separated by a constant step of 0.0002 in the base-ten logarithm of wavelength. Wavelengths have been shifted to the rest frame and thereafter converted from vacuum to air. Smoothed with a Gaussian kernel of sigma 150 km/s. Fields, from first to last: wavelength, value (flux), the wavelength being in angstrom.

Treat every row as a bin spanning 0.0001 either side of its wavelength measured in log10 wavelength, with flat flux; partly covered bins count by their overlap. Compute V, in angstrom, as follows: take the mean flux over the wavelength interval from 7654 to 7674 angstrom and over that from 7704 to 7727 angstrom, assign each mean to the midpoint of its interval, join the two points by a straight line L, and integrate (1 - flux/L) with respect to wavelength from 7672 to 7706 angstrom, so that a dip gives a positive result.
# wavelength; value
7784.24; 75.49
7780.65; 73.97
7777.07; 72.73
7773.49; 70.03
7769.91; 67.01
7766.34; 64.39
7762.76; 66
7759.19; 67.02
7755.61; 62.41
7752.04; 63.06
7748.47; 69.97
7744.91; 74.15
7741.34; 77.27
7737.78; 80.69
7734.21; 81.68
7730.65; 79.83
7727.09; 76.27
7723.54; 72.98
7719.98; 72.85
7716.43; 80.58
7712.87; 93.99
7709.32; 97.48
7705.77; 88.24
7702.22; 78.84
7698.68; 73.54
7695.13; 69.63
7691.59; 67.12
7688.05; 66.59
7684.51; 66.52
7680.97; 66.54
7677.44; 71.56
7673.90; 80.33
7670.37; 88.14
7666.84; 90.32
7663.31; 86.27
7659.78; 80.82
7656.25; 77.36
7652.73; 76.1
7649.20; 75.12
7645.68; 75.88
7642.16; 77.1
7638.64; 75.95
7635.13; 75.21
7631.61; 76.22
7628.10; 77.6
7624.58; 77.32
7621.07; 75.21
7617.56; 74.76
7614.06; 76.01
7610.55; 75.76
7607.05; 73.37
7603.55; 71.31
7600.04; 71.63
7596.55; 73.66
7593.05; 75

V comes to 4.7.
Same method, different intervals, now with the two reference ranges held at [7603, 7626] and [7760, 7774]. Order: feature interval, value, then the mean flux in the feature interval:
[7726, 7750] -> -3.17 angstrom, 77.2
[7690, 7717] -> -4.34 angstrom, 81.3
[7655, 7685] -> -3.01 angstrom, 79.2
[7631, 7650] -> -0.61 angstrom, 75.9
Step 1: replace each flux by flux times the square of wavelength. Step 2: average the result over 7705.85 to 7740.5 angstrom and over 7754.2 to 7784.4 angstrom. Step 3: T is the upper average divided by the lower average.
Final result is 0.85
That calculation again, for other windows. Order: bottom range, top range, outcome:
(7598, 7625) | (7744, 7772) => 0.93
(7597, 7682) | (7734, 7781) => 0.94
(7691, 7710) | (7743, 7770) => 0.86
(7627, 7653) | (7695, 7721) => 1.11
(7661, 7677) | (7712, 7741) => 0.95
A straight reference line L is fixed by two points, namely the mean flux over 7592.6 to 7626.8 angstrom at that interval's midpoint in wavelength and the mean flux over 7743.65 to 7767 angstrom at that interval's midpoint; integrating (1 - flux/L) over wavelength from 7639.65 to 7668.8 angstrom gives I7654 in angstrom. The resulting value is -3.2 angstrom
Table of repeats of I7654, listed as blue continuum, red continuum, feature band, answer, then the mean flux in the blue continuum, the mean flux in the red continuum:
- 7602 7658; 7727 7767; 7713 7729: -1.1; 75.7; 71.9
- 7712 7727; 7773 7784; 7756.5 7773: 1.8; 78.8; 72.9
